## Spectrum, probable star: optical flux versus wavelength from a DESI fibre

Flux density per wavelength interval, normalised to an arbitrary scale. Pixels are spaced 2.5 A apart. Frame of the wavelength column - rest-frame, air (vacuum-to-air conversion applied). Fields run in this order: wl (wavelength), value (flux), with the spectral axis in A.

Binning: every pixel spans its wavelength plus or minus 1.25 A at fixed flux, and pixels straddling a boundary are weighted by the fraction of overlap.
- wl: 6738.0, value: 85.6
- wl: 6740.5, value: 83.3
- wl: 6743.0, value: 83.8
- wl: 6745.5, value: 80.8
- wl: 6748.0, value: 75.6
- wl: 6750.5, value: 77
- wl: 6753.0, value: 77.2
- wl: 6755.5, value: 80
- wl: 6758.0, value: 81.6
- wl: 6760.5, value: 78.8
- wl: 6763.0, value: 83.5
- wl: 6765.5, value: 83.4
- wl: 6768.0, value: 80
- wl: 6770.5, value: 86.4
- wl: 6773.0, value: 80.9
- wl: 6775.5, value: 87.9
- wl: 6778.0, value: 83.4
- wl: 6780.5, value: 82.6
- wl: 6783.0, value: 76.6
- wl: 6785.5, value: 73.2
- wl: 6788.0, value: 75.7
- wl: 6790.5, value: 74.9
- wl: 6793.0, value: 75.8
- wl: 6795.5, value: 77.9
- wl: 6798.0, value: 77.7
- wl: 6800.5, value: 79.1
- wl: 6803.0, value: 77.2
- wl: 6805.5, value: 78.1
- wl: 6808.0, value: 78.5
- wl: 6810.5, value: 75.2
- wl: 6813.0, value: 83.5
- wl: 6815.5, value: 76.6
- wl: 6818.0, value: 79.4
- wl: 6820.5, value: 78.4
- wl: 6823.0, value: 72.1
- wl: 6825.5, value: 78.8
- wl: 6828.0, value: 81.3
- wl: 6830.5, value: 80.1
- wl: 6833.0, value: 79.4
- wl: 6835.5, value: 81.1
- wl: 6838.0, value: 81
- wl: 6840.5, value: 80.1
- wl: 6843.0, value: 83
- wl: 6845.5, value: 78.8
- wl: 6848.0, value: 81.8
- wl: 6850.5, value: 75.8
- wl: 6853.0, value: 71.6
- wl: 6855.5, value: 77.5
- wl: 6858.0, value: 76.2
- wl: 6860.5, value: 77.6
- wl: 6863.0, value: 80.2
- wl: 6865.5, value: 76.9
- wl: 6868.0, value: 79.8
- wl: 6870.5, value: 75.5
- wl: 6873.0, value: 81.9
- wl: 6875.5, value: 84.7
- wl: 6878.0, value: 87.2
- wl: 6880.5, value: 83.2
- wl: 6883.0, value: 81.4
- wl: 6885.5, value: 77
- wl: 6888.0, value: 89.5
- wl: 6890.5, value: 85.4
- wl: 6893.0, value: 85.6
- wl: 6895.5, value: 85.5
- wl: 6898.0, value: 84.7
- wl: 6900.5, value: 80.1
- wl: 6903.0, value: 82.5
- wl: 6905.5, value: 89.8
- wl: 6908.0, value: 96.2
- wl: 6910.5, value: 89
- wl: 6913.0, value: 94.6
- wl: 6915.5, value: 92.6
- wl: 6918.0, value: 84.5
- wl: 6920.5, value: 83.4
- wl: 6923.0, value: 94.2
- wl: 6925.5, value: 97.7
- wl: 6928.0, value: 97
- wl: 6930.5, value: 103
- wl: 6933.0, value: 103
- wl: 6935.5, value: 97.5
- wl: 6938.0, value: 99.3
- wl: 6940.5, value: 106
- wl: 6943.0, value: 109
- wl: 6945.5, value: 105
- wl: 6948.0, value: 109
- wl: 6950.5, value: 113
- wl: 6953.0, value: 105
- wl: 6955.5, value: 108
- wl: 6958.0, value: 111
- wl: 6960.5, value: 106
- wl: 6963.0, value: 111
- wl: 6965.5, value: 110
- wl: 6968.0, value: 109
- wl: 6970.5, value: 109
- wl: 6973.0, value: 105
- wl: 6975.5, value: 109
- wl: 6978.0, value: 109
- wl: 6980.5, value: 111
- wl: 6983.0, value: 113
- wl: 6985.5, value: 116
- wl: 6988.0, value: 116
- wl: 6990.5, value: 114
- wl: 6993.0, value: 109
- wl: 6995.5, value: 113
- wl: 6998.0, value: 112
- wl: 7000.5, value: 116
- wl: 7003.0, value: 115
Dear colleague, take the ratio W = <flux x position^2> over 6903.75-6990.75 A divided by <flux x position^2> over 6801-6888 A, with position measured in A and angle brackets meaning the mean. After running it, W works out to 1.34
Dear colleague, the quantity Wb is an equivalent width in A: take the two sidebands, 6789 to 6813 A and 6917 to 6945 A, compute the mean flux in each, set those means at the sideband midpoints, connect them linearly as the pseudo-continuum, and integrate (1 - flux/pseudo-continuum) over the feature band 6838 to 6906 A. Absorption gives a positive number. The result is 5.8 A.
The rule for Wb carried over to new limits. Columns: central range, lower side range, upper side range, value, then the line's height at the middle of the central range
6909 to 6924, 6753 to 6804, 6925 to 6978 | 1.6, 101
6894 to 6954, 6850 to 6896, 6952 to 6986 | 0.1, 95.9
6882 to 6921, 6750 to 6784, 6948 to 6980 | 5.3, 100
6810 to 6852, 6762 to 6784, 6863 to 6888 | 1.4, 81.9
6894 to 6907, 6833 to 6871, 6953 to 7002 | 0.9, 91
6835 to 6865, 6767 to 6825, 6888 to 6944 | 2.2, 85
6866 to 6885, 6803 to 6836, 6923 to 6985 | 1.8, 90.1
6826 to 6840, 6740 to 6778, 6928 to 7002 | 1.6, 91.2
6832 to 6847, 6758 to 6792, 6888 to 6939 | 0.9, 85.5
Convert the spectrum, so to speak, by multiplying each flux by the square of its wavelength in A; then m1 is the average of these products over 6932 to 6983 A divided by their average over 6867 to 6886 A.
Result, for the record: 1.3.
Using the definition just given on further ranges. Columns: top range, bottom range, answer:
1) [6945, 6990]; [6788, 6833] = 1.48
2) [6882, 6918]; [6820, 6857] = 1.12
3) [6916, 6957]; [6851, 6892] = 1.28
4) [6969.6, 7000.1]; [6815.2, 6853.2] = 1.48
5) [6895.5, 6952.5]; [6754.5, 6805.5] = 1.25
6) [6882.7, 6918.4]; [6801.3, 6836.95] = 1.13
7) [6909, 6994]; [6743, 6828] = 1.38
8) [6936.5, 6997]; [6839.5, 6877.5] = 1.43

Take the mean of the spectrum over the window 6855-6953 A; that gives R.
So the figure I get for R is 89.9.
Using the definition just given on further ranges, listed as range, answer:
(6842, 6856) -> 78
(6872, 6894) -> 84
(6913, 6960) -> 101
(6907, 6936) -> 94.3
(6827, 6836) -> 80.4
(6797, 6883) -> 79.1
